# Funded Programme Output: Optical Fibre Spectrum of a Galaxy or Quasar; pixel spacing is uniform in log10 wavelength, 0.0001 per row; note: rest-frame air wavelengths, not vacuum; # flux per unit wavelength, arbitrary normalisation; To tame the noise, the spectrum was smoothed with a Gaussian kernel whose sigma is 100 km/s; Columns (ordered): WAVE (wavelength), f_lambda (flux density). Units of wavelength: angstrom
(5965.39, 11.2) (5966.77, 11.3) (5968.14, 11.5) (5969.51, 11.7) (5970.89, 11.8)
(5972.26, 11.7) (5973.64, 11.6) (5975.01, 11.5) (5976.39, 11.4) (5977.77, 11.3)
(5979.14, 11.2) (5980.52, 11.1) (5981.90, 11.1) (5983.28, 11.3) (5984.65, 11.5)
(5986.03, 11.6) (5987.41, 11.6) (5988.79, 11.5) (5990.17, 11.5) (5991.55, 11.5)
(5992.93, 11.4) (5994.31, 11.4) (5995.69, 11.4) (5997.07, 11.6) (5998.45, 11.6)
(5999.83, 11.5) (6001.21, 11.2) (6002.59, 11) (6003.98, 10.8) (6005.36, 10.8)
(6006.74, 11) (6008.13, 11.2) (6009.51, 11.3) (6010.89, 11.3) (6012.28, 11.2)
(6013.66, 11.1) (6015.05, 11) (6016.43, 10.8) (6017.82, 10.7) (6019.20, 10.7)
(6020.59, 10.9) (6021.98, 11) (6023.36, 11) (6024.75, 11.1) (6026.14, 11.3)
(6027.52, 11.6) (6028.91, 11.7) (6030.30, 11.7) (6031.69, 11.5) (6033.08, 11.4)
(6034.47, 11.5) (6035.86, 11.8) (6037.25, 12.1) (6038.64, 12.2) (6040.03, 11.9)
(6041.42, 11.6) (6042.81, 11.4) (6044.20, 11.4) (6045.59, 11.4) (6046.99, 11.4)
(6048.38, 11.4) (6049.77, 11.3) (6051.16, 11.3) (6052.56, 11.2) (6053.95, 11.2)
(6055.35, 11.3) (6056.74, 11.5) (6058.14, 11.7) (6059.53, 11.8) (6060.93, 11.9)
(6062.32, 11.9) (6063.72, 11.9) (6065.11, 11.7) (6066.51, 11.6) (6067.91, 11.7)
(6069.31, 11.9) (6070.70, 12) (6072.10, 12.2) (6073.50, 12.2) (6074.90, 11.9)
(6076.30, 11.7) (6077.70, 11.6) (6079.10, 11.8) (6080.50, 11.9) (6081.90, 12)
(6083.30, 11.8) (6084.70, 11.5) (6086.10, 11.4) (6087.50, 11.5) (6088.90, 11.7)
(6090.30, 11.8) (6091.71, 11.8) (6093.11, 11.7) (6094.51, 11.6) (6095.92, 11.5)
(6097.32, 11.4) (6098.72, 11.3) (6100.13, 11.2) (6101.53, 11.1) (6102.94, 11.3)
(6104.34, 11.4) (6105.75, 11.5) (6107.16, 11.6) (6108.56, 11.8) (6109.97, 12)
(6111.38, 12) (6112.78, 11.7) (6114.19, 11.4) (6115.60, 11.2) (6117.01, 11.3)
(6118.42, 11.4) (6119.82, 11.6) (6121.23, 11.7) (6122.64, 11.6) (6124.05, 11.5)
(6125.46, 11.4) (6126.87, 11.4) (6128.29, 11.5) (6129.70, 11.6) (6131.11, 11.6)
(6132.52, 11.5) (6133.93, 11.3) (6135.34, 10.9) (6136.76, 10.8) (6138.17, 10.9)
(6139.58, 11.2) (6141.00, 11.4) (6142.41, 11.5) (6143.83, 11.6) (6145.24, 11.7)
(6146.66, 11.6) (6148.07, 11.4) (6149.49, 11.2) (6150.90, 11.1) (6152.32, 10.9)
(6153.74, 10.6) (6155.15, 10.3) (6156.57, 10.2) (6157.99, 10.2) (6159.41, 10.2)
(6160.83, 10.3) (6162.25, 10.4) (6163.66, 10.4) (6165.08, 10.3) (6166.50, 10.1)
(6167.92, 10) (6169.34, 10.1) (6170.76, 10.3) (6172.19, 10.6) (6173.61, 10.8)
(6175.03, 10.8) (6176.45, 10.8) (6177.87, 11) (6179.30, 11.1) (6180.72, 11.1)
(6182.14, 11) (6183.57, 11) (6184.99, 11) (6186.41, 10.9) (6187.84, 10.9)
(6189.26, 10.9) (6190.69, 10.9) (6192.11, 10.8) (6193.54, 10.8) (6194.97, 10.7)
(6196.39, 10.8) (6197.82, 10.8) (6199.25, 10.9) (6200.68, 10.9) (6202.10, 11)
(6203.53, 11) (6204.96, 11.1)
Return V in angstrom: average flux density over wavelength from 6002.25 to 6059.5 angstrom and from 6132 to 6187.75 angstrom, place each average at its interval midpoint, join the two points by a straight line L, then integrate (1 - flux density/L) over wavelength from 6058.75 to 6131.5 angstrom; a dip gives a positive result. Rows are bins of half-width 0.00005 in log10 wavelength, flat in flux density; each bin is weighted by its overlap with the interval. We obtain -3.7 angstrom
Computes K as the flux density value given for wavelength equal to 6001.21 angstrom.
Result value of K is 11.2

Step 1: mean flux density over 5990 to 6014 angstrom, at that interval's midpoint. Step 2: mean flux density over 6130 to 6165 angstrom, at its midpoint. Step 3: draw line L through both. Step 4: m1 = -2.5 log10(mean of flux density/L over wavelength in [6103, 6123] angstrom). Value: -0.05 mag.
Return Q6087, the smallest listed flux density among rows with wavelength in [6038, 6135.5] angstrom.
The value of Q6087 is 10.9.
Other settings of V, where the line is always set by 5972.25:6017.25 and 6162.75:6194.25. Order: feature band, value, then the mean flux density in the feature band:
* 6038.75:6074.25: -1.7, 11.6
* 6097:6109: -0.5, 11.4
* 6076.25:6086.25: -0.6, 11.7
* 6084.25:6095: -0.6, 11.6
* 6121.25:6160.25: -1.2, 11.2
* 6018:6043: -0.6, 11.5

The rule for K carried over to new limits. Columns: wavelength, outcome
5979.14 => 11.2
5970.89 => 11.8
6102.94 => 11.3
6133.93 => 11.3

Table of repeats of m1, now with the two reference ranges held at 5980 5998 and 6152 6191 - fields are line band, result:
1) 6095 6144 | -0.06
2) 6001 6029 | 0.02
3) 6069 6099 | -0.07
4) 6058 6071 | -0.07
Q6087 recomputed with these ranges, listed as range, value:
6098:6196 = 10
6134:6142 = 10.8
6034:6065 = 11.2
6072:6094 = 11.4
